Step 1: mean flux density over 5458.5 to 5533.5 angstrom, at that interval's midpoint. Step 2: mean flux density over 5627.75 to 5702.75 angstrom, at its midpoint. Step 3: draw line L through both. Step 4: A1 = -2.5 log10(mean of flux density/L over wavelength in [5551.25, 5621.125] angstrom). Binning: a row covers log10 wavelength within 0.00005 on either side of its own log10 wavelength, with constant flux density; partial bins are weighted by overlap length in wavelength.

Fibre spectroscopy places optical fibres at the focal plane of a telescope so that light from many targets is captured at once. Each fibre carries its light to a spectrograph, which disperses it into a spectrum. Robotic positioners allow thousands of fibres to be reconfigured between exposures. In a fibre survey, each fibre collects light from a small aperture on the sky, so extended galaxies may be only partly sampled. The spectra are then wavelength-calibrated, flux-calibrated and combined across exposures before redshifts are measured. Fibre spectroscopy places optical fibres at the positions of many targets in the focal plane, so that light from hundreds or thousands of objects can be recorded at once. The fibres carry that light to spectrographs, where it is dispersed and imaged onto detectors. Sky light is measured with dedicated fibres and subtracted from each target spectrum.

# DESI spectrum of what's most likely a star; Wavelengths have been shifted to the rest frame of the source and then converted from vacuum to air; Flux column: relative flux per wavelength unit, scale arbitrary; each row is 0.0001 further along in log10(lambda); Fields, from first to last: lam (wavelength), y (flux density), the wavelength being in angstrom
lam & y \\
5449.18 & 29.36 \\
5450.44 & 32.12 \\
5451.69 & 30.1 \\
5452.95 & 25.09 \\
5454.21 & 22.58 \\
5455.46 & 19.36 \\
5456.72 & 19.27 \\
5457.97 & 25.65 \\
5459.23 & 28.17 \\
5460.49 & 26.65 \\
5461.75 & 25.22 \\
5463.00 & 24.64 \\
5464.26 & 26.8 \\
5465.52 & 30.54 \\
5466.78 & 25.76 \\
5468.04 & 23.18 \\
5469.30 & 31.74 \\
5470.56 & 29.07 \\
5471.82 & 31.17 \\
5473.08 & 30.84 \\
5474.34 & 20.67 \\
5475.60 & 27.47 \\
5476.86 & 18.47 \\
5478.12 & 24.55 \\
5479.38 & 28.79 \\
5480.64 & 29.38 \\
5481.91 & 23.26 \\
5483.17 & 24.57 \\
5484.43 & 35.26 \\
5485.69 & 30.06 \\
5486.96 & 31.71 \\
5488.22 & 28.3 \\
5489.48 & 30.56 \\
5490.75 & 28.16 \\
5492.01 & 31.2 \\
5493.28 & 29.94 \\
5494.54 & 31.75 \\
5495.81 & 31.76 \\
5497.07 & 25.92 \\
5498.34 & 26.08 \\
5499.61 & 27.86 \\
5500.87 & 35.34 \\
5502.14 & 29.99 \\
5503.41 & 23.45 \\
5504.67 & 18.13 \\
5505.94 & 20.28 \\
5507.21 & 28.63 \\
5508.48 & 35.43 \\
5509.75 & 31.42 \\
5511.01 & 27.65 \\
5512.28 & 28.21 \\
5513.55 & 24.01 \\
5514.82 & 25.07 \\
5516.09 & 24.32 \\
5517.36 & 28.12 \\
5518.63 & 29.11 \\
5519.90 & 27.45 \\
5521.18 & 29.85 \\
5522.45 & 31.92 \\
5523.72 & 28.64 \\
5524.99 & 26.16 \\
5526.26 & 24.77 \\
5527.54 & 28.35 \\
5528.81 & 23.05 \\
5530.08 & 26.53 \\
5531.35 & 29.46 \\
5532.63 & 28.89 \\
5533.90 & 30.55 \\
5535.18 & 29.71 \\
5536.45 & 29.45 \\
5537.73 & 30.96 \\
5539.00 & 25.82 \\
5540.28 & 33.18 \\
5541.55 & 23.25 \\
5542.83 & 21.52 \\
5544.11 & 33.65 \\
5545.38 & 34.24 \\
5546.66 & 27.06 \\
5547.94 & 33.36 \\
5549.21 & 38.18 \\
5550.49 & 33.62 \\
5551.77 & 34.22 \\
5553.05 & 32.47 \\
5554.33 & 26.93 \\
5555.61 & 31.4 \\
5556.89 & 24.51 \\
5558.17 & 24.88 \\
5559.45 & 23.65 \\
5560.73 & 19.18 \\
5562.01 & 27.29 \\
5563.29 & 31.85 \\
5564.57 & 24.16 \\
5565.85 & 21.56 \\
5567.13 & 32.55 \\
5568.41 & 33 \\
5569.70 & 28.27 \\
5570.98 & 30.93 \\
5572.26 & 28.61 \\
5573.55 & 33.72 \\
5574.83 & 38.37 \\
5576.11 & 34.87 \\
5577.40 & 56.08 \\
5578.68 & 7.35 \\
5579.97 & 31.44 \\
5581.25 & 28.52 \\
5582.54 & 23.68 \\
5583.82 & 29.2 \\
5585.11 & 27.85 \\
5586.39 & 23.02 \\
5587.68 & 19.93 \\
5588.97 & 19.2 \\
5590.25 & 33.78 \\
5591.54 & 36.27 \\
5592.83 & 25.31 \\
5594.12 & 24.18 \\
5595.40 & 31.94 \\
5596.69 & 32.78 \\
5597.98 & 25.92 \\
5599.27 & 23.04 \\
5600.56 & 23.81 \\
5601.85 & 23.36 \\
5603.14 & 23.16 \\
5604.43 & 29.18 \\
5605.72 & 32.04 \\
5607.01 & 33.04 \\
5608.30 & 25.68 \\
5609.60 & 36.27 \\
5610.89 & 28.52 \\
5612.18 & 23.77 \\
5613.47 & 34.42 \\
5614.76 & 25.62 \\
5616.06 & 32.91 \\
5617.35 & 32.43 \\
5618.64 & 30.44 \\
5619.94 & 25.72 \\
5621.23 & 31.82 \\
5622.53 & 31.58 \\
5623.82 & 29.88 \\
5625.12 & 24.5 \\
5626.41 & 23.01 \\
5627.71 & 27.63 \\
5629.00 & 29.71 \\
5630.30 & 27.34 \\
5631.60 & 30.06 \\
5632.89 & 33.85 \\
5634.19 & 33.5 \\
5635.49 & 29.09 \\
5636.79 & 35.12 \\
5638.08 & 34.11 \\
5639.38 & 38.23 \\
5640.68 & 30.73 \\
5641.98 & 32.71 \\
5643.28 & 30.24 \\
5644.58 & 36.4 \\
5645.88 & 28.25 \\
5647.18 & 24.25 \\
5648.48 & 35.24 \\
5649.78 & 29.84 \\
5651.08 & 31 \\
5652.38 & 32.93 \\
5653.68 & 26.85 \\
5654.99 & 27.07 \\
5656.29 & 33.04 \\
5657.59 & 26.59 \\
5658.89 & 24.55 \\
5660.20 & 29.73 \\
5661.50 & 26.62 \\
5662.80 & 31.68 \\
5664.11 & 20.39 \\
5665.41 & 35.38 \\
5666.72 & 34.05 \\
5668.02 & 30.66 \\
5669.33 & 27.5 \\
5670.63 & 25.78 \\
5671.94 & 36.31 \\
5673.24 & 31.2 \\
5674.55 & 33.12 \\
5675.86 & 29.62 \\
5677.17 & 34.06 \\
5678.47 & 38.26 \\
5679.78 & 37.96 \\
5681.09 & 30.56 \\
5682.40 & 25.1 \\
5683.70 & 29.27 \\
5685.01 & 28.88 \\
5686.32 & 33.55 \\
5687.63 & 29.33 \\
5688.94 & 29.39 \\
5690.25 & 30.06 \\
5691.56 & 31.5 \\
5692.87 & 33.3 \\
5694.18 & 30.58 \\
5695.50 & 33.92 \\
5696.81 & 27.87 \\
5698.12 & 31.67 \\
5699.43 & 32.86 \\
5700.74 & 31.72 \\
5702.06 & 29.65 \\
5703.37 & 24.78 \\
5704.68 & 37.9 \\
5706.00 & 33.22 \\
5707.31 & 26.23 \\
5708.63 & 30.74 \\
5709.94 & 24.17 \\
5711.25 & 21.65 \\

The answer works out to 0.03 mag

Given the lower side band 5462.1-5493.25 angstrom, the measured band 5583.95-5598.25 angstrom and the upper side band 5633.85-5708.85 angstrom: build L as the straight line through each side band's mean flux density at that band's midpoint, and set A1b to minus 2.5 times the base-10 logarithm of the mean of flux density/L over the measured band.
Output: 0.08 mag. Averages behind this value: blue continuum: 27.8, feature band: 27.4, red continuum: 30.9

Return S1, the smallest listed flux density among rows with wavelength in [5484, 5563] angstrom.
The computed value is 18.13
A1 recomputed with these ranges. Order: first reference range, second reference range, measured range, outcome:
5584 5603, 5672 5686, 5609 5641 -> -0.07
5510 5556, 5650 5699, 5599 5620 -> 0.04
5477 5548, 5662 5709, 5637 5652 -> -0.06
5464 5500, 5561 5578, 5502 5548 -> 0.09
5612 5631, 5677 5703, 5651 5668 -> 0.04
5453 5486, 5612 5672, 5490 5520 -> -0.04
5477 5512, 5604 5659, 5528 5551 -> -0.02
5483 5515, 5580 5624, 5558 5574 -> 0.03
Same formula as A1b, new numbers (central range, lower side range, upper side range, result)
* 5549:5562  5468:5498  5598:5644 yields 0.02 mag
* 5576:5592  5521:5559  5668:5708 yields 0.06 mag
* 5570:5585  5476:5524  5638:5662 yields -0.06 mag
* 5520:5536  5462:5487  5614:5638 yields 0.00 mag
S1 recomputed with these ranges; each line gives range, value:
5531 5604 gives 7.35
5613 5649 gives 23.01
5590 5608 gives 23.04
